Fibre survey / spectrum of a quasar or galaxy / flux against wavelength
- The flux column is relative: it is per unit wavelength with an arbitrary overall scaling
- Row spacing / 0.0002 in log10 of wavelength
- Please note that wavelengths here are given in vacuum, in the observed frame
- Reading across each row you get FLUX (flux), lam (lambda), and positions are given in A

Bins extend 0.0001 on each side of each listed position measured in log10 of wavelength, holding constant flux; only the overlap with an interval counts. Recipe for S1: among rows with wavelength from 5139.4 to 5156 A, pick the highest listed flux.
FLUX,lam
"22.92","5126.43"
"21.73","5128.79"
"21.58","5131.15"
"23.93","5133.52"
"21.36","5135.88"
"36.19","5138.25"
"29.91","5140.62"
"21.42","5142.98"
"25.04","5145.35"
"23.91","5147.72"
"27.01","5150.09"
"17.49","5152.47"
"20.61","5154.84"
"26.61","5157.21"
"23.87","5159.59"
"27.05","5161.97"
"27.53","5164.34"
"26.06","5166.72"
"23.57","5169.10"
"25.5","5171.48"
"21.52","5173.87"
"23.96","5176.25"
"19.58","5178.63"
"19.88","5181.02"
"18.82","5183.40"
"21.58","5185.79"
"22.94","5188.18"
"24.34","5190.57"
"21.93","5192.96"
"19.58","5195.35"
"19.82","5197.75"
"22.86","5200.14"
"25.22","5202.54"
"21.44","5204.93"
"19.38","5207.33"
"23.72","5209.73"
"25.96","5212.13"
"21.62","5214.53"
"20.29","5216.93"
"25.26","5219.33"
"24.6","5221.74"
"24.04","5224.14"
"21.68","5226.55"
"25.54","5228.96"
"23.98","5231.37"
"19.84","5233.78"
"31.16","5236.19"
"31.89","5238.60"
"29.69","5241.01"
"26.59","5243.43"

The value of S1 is 29.91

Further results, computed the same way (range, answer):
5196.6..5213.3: 25.96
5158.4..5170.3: 27.53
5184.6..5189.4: 22.94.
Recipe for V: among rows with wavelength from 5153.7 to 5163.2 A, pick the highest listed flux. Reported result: 27.05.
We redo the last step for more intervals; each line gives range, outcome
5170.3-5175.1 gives 25.5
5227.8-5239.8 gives 31.89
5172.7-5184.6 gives 23.96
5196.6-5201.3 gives 22.86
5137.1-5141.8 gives 36.19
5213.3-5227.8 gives 25.26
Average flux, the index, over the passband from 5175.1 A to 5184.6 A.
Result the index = 20.6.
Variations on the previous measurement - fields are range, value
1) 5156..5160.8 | 25.2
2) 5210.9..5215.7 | 23.8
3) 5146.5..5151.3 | 25.4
